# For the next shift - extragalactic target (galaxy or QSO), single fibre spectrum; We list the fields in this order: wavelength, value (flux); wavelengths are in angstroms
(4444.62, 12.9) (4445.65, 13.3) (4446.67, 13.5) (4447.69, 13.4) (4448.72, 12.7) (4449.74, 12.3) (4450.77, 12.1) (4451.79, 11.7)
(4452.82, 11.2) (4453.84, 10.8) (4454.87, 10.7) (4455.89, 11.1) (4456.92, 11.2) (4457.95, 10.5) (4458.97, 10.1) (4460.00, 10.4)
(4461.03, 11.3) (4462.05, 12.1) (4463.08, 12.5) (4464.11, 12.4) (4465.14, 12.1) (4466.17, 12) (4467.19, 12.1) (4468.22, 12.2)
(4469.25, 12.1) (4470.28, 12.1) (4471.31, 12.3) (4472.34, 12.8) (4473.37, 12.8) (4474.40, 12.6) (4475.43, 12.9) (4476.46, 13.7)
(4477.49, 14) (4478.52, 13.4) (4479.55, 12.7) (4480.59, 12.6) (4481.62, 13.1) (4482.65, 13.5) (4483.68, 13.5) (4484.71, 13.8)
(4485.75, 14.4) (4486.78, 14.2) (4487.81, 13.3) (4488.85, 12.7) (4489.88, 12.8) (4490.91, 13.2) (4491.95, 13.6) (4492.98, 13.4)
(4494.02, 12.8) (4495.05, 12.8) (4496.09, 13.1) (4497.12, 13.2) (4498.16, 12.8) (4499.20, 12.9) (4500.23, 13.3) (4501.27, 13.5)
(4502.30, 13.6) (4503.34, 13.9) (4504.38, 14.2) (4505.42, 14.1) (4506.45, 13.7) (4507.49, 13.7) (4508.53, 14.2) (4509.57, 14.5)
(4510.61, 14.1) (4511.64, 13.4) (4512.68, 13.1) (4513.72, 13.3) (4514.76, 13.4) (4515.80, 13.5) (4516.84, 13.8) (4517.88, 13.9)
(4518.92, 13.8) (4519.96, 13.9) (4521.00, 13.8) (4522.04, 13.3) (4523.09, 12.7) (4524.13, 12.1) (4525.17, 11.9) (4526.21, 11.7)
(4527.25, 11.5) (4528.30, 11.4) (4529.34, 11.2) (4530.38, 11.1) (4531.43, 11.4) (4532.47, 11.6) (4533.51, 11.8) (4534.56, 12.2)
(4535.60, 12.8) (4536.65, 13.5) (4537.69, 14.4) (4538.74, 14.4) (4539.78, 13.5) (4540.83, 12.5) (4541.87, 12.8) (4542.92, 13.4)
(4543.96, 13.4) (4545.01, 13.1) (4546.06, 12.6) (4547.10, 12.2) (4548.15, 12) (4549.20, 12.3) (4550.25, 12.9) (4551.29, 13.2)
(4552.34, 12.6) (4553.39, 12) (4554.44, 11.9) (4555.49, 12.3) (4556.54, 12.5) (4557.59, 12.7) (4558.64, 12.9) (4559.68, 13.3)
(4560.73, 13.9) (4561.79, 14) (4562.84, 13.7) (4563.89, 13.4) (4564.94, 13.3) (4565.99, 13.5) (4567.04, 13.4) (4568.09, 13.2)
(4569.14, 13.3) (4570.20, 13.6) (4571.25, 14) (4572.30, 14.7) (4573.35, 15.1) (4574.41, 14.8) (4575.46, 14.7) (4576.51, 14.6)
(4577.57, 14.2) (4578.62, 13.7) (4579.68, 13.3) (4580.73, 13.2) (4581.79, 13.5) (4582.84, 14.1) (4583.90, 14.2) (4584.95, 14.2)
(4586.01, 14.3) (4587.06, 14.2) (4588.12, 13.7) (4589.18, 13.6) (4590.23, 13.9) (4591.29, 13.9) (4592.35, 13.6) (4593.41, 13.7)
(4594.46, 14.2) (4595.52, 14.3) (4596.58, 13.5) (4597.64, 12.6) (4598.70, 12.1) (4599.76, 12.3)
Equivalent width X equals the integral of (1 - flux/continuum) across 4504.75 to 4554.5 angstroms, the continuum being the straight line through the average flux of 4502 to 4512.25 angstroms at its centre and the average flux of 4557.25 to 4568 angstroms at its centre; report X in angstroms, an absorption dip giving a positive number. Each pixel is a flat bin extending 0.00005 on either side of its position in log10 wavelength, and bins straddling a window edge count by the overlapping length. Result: 2.9 angstroms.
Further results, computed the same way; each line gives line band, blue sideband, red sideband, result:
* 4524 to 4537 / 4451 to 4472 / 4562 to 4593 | 1.12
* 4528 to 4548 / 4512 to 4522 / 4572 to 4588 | 1.73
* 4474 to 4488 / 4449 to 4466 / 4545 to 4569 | -1.94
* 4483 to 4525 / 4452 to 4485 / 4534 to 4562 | -3.20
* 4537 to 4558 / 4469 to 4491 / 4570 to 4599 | 1.23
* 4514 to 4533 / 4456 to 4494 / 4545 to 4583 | 0.64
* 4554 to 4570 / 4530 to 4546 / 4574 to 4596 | 0.29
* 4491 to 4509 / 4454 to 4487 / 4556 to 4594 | -0.95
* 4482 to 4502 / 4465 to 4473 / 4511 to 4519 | -0.67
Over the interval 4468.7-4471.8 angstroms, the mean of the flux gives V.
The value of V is 12.2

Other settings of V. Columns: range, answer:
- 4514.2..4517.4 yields 13.6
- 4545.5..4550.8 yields 12.4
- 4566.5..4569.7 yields 13.3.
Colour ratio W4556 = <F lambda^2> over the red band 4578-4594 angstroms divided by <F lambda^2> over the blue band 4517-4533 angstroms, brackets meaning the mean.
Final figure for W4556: 1.15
